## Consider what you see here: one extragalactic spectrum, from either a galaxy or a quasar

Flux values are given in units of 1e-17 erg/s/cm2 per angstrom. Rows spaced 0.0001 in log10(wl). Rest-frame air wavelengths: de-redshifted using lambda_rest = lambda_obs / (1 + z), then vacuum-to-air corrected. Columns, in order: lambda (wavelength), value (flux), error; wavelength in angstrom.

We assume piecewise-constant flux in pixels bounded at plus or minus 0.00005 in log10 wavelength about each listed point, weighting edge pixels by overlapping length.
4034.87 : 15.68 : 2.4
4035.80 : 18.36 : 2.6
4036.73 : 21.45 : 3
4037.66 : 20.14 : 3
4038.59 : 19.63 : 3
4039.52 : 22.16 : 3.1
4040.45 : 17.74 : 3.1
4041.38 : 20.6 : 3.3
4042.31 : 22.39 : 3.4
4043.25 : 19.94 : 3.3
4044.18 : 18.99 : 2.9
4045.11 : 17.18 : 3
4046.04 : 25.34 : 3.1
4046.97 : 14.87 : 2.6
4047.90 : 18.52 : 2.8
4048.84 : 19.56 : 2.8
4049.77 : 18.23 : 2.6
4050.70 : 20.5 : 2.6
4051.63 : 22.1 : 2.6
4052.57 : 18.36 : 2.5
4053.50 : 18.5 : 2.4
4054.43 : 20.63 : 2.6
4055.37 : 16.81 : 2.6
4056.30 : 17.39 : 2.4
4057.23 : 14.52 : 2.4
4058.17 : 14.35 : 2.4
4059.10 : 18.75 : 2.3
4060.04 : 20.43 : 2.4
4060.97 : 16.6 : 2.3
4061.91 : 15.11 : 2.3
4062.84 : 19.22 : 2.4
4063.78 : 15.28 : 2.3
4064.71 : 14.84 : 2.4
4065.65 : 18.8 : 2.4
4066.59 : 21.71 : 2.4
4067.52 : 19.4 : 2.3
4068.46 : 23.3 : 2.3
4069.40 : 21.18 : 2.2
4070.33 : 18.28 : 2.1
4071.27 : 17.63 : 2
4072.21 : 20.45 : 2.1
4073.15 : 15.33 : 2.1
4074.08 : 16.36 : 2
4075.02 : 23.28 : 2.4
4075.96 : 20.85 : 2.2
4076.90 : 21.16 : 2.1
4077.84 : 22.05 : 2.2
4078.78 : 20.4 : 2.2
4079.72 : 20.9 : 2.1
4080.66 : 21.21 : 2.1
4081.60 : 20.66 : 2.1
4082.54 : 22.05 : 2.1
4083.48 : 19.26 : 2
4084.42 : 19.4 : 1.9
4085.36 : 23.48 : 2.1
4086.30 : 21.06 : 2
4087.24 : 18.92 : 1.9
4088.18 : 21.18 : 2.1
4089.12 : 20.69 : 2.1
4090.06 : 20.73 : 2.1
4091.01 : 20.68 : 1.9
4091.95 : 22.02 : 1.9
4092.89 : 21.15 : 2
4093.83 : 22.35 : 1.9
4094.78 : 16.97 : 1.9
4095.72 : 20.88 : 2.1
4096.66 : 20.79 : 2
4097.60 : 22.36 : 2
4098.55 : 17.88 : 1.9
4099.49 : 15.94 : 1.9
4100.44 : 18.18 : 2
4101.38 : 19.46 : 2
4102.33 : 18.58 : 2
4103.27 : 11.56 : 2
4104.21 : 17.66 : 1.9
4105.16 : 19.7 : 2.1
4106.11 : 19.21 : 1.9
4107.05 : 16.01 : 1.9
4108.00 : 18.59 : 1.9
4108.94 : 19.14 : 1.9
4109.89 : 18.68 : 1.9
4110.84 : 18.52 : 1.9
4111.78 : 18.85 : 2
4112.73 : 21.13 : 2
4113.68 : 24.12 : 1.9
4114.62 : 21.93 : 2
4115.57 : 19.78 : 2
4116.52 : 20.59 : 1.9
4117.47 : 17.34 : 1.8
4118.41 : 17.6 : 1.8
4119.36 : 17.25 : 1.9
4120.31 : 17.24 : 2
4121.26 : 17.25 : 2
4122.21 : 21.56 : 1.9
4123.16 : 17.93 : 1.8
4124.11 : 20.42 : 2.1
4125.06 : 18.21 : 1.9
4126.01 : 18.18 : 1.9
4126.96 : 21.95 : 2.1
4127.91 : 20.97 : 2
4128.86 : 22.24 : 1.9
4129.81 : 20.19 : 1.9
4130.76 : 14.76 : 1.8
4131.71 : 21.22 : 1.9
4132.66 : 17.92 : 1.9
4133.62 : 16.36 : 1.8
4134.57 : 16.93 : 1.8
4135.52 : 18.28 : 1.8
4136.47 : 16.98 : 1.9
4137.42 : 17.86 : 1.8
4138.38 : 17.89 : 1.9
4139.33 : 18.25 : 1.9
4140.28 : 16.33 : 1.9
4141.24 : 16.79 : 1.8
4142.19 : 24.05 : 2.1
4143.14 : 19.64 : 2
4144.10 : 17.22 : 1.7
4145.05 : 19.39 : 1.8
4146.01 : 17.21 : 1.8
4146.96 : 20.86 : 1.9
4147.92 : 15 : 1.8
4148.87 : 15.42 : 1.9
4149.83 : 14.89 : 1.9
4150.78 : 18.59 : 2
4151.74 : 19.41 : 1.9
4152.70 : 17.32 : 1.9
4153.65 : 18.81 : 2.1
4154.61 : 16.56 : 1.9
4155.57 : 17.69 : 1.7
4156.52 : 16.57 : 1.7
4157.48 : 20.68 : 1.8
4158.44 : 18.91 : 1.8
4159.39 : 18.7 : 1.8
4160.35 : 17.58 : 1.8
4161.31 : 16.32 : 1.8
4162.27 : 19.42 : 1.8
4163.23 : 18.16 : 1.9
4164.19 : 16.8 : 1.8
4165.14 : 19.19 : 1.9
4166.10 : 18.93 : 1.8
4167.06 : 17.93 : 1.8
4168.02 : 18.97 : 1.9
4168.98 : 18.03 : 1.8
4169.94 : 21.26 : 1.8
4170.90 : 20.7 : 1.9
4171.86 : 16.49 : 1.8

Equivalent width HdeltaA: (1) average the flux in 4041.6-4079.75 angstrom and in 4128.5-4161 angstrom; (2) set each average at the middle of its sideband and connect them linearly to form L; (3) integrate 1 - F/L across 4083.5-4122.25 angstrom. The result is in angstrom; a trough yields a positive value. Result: -1.8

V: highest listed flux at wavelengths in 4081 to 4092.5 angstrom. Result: 23.48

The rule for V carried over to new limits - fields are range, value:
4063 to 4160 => 24.12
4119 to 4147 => 24.05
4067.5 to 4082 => 23.3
